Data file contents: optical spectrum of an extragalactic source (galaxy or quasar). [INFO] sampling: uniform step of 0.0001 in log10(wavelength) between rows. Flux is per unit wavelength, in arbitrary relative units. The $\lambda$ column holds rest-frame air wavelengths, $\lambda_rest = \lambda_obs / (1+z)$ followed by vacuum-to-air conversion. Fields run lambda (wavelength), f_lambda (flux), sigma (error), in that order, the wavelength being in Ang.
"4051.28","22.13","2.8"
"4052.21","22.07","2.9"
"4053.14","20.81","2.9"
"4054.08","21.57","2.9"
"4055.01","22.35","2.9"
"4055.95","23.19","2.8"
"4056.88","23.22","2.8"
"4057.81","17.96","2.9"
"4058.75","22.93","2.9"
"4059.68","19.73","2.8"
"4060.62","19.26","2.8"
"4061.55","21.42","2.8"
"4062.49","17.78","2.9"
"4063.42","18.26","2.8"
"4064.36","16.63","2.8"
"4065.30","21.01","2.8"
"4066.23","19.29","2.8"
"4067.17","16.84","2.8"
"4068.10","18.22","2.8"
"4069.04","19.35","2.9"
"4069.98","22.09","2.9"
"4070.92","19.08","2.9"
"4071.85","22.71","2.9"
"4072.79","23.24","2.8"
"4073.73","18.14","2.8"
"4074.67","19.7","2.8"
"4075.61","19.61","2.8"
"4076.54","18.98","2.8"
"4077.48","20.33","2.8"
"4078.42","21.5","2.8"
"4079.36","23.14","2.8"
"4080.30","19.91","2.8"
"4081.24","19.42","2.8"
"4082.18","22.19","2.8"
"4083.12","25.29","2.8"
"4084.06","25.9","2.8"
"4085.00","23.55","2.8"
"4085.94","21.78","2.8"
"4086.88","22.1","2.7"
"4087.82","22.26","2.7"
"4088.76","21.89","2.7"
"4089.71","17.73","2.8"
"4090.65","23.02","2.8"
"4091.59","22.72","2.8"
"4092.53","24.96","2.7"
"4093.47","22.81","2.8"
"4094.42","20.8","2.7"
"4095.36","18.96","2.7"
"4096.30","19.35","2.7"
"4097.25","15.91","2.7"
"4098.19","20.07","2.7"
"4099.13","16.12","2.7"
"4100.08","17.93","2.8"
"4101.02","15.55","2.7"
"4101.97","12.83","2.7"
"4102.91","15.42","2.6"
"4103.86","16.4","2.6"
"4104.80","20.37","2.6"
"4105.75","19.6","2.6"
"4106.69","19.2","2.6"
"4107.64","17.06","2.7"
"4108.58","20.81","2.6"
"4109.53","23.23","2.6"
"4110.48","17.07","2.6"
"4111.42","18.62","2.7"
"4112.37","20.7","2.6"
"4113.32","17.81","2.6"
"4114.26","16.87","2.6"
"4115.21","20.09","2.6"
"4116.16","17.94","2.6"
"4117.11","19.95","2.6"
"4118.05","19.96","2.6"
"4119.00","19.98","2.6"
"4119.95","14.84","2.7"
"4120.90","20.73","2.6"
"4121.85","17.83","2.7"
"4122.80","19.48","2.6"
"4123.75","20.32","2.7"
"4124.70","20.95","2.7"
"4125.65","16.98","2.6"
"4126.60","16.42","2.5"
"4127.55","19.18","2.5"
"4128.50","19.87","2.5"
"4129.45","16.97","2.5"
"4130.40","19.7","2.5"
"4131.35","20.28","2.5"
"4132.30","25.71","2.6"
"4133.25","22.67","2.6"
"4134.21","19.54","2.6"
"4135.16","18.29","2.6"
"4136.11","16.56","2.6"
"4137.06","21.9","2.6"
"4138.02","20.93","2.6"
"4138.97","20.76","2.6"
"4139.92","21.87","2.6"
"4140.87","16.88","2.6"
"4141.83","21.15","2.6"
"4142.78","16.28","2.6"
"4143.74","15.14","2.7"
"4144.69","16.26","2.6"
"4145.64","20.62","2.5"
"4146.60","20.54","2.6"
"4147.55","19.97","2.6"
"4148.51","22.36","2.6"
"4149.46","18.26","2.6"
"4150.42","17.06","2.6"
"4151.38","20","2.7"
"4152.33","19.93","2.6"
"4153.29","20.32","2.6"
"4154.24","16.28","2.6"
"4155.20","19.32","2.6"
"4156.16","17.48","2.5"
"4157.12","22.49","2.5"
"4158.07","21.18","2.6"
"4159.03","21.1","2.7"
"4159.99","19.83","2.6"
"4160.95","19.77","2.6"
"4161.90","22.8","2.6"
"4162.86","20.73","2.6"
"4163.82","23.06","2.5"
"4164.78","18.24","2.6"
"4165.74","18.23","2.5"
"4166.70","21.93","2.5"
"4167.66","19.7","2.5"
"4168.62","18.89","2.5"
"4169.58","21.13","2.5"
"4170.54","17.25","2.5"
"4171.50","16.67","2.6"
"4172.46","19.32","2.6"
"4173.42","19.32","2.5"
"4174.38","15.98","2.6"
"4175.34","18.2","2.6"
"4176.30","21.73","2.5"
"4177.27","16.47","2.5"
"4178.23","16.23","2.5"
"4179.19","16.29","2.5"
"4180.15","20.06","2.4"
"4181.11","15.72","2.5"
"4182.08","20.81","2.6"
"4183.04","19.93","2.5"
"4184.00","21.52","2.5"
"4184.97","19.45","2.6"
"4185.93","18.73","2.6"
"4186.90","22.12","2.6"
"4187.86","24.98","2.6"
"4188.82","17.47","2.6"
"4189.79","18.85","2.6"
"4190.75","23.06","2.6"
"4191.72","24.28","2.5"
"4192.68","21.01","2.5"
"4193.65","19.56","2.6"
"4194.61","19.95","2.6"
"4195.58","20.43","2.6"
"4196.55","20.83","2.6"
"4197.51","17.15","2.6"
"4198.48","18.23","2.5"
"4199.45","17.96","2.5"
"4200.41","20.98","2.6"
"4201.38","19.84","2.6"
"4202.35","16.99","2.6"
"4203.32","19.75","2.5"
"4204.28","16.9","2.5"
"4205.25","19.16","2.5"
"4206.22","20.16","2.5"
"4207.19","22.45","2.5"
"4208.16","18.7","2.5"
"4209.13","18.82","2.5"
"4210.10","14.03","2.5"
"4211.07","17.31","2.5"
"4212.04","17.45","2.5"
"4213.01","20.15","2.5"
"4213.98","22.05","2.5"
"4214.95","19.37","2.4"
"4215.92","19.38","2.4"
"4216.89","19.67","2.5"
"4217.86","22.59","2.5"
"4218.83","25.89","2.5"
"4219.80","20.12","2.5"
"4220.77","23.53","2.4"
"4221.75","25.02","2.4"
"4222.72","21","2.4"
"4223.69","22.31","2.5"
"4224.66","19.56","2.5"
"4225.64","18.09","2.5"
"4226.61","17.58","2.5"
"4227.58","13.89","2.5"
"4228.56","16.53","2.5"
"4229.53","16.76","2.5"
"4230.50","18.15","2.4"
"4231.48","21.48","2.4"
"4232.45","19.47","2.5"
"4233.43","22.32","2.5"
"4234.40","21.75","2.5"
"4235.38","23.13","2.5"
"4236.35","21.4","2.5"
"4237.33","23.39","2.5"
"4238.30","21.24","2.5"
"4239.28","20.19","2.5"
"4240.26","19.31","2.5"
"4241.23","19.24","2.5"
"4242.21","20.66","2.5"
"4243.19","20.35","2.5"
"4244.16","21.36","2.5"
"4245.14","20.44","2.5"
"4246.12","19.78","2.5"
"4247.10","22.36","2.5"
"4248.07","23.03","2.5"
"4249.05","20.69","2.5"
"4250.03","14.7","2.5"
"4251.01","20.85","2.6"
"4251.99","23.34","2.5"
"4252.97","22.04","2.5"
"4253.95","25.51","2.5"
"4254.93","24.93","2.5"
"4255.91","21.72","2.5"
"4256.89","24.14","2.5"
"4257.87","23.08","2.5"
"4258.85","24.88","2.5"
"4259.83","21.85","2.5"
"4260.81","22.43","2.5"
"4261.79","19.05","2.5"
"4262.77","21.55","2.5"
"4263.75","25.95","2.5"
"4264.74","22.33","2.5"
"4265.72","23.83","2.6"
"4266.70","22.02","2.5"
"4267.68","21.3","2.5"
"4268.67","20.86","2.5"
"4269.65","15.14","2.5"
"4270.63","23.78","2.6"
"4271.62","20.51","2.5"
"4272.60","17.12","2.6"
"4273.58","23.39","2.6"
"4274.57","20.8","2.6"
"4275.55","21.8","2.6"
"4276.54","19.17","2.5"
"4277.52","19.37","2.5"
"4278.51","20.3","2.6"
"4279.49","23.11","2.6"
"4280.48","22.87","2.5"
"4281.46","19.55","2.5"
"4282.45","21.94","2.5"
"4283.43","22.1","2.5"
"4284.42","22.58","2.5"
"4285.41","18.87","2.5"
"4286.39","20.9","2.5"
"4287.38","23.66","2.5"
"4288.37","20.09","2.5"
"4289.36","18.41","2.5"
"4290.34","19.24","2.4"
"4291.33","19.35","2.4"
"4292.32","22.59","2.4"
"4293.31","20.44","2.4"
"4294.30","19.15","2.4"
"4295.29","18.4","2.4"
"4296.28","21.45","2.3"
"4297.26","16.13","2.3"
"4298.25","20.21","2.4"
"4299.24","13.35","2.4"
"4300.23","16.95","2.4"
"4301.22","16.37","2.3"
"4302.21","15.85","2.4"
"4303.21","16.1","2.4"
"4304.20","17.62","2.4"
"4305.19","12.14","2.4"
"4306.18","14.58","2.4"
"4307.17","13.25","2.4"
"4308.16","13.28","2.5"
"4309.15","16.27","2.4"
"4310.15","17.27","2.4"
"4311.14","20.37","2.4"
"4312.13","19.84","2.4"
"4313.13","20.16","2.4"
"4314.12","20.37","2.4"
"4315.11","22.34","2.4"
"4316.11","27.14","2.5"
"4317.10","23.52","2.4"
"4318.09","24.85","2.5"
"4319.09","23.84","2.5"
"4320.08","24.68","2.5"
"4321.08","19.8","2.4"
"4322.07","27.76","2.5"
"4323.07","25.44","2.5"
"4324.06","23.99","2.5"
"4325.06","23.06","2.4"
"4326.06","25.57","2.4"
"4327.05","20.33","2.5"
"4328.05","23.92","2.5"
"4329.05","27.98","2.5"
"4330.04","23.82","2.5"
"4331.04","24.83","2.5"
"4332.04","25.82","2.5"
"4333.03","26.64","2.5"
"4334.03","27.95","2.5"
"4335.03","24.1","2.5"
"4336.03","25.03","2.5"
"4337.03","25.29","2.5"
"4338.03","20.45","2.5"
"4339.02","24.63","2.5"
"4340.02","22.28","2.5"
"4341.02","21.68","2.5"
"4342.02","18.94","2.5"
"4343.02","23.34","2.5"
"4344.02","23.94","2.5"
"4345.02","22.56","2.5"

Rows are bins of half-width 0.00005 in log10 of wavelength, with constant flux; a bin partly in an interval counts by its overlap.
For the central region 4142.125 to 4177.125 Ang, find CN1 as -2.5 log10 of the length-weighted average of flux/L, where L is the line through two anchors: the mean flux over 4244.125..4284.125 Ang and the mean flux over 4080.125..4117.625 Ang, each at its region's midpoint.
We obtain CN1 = 0.06 mag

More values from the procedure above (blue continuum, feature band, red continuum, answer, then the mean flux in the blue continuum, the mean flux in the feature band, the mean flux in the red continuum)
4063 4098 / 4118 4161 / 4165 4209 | 0.03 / 20.8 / 19.4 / 19.4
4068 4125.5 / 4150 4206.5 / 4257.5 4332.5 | 0.04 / 19.9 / 19.5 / 20.8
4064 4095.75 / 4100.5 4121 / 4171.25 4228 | 0.13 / 21.1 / 18.4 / 19.6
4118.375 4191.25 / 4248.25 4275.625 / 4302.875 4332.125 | -0.06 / 19.5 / 21.8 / 21.3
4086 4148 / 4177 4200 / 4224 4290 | 0.03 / 19.3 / 19.7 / 21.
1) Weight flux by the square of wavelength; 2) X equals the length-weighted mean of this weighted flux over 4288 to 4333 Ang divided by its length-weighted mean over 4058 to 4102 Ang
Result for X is 1.1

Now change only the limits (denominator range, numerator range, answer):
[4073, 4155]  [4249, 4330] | 1.15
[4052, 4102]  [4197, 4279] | 1.09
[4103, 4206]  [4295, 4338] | 1.18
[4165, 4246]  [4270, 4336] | 1.11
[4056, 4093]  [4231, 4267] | 1.13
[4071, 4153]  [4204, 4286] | 1.12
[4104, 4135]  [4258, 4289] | 1.19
